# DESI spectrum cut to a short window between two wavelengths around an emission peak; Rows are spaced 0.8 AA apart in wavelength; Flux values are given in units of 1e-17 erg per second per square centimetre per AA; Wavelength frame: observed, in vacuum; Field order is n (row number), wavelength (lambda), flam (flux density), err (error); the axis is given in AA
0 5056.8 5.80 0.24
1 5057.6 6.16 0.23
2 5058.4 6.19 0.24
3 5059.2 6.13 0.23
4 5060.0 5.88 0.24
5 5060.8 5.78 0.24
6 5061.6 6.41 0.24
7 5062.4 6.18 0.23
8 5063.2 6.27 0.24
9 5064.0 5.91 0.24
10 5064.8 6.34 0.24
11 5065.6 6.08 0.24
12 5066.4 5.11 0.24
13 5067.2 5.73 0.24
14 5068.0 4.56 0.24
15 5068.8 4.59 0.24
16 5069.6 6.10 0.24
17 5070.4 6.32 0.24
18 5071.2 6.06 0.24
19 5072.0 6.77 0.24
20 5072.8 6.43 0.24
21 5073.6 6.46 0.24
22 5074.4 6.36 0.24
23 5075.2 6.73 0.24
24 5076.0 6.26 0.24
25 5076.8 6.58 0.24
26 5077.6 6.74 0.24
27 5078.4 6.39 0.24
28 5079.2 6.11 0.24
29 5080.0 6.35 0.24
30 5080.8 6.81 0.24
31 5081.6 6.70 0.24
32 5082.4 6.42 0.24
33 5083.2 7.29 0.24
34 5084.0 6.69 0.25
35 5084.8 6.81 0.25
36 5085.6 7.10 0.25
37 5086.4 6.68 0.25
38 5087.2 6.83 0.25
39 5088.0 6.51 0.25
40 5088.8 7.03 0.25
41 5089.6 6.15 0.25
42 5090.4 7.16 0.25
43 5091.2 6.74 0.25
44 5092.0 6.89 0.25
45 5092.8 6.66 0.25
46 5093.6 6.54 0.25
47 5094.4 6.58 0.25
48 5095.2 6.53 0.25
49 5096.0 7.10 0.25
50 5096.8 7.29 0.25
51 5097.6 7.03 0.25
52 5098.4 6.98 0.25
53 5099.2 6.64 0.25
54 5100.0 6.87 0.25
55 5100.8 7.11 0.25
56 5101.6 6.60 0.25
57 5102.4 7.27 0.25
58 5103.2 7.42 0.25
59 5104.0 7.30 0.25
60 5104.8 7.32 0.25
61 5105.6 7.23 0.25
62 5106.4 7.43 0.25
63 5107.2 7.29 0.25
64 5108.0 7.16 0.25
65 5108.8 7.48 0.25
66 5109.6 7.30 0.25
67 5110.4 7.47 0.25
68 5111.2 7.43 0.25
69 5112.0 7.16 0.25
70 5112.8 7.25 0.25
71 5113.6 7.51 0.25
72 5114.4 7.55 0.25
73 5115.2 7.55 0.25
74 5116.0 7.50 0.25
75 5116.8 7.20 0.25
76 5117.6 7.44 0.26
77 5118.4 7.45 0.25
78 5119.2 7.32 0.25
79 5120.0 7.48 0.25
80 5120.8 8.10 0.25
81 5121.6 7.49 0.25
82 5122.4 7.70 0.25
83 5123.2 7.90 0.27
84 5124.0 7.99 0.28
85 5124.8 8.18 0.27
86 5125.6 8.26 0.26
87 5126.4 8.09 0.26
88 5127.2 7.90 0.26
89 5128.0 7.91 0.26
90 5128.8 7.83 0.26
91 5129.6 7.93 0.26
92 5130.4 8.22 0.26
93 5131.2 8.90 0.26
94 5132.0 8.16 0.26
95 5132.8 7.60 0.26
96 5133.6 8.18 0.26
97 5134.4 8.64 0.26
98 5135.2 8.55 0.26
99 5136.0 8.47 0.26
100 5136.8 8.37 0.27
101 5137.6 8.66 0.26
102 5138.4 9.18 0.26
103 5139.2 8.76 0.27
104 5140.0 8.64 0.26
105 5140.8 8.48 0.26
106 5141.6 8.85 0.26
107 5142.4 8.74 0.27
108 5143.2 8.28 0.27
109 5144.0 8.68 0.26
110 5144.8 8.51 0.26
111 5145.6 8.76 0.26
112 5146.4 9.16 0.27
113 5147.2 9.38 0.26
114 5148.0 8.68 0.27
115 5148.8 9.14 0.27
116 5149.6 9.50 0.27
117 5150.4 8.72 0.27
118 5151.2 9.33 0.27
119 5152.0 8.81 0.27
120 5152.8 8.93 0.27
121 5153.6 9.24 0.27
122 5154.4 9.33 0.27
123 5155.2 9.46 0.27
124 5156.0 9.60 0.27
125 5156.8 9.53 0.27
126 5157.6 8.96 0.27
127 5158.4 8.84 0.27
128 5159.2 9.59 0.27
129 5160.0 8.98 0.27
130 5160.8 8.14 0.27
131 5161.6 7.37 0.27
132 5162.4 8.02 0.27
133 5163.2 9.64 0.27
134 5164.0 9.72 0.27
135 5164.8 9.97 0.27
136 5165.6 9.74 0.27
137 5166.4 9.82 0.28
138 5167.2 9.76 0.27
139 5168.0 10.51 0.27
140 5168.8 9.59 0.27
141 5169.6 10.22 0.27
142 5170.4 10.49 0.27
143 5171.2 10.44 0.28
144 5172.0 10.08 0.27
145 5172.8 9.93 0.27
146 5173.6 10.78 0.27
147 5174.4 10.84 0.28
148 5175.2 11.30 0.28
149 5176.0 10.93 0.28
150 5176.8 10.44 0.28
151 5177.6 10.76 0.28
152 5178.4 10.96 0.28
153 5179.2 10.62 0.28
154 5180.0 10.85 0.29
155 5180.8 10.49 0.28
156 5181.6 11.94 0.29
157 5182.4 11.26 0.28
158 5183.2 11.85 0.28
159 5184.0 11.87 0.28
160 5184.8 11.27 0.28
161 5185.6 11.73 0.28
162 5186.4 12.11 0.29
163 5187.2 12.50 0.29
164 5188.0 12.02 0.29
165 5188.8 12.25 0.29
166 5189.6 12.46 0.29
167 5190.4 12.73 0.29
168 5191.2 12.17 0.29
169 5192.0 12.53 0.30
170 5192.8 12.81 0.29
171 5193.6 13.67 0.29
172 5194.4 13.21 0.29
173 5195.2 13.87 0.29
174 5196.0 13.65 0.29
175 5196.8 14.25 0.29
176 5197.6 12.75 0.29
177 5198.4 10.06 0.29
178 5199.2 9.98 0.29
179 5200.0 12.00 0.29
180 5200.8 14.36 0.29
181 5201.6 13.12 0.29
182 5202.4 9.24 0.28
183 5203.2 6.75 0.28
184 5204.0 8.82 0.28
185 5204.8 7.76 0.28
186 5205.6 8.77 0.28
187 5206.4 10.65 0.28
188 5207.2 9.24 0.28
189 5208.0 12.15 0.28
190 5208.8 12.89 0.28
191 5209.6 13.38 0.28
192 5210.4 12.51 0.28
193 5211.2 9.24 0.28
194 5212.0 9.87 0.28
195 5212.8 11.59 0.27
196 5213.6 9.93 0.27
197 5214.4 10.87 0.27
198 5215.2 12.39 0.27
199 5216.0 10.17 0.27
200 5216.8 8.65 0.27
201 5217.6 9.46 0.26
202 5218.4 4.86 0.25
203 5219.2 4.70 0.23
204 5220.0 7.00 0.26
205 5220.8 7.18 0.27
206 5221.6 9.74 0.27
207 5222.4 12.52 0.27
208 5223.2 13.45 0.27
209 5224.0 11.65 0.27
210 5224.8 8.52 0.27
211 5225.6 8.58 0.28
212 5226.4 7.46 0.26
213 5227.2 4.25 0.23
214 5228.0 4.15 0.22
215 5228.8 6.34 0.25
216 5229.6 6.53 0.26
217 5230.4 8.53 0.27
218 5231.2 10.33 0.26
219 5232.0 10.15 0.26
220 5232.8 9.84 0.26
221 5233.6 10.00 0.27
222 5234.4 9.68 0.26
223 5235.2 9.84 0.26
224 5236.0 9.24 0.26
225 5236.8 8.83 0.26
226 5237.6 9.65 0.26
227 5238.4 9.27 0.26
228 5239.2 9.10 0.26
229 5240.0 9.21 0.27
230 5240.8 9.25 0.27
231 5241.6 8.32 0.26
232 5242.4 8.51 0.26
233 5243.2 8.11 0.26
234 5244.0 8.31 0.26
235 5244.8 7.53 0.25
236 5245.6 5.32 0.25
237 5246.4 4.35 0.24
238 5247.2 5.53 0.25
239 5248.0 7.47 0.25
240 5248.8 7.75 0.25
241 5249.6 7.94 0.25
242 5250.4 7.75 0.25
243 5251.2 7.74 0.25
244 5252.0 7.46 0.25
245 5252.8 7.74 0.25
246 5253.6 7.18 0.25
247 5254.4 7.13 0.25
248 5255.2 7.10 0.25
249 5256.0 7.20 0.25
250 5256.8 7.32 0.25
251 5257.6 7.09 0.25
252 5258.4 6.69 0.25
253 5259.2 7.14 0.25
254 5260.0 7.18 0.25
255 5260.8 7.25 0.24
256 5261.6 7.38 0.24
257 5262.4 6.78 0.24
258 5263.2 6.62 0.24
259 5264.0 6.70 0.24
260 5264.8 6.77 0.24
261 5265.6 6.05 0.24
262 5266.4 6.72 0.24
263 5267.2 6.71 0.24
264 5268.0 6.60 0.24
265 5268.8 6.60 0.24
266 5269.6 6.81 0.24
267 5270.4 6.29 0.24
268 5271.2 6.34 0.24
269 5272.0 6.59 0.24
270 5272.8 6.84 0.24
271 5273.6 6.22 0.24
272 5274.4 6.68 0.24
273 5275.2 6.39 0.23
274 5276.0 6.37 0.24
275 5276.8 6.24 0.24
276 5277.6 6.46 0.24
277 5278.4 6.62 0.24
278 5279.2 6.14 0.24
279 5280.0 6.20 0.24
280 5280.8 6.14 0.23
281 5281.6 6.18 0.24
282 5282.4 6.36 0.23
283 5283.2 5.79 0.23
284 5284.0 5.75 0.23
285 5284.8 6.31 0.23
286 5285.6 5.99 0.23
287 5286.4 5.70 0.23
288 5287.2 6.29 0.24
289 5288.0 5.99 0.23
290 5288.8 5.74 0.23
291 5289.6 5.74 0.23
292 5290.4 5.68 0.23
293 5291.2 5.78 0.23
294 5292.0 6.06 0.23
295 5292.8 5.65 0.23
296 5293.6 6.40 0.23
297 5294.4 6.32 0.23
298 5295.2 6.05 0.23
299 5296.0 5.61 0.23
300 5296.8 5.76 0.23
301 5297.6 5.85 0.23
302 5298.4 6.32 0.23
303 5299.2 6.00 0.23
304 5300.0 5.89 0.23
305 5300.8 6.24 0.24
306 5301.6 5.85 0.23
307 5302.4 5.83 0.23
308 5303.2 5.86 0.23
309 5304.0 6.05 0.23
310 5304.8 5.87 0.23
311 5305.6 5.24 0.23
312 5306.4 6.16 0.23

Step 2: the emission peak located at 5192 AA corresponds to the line C IV 1549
